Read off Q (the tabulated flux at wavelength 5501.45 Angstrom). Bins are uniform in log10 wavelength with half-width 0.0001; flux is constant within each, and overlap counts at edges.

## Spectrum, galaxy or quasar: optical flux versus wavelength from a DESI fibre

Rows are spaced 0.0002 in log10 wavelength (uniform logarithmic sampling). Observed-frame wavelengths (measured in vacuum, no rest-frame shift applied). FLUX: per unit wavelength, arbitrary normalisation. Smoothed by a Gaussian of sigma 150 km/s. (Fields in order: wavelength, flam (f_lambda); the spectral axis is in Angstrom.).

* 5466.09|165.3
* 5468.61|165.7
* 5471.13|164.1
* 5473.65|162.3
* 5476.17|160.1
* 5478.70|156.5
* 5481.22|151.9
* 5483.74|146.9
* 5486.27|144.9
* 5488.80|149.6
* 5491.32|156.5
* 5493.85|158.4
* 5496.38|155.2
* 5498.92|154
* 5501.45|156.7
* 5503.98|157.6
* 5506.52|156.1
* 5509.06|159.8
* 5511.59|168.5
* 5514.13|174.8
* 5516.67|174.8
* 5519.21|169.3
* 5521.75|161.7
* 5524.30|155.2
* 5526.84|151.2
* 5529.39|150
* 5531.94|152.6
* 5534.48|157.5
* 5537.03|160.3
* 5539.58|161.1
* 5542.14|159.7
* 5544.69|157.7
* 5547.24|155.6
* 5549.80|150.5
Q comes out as 156.7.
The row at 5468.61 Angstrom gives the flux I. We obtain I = 165.7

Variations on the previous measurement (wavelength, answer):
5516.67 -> 174.8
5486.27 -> 144.9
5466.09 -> 165.3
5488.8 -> 149.6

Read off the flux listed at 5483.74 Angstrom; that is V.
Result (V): 146.9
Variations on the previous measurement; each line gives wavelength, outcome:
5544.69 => 157.7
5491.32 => 156.5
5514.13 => 174.8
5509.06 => 159.8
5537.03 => 160.3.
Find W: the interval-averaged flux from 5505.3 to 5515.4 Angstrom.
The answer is 165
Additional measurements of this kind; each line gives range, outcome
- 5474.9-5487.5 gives 152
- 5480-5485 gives 150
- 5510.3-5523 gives 170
